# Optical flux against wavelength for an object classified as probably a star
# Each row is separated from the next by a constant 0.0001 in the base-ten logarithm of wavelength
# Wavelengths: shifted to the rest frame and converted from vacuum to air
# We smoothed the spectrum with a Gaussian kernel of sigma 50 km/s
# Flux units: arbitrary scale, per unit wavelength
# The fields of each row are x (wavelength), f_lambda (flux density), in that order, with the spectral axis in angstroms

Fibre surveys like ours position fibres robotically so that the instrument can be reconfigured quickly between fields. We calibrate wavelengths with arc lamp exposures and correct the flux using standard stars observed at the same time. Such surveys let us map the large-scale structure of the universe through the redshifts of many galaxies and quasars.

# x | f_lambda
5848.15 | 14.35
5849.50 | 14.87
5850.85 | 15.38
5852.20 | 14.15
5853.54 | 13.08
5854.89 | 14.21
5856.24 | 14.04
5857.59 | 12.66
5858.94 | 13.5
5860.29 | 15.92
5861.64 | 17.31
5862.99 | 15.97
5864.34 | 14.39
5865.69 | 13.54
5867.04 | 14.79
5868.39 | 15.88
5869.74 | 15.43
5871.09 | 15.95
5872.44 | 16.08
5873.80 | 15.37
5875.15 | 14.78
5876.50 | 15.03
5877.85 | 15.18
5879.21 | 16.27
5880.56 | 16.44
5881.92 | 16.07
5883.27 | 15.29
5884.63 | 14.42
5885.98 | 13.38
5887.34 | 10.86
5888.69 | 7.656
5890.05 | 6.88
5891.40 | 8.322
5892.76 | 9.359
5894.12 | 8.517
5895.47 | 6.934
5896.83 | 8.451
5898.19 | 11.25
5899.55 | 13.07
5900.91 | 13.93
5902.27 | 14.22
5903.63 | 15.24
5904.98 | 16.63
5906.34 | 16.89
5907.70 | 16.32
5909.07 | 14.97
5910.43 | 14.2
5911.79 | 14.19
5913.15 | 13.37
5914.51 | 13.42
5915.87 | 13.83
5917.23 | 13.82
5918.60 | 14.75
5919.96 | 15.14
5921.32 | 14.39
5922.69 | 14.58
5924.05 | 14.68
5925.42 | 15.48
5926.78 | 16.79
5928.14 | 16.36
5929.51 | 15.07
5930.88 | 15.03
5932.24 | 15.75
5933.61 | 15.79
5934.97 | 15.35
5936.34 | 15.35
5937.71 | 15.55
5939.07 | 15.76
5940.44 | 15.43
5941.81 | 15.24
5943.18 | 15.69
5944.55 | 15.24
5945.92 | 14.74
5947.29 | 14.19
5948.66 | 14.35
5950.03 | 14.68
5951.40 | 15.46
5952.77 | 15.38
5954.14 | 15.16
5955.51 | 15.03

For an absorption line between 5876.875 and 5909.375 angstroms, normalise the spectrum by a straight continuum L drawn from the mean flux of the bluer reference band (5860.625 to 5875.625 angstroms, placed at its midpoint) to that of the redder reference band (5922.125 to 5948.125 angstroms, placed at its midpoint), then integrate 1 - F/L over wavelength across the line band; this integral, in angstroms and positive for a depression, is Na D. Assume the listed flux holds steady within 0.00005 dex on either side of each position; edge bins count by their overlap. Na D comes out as 5.6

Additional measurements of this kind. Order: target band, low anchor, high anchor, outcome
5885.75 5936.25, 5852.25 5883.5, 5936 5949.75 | 5.7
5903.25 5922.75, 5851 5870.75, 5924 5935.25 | 0.8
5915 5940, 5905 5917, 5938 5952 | -0.5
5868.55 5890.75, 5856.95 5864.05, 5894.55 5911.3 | 0.4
